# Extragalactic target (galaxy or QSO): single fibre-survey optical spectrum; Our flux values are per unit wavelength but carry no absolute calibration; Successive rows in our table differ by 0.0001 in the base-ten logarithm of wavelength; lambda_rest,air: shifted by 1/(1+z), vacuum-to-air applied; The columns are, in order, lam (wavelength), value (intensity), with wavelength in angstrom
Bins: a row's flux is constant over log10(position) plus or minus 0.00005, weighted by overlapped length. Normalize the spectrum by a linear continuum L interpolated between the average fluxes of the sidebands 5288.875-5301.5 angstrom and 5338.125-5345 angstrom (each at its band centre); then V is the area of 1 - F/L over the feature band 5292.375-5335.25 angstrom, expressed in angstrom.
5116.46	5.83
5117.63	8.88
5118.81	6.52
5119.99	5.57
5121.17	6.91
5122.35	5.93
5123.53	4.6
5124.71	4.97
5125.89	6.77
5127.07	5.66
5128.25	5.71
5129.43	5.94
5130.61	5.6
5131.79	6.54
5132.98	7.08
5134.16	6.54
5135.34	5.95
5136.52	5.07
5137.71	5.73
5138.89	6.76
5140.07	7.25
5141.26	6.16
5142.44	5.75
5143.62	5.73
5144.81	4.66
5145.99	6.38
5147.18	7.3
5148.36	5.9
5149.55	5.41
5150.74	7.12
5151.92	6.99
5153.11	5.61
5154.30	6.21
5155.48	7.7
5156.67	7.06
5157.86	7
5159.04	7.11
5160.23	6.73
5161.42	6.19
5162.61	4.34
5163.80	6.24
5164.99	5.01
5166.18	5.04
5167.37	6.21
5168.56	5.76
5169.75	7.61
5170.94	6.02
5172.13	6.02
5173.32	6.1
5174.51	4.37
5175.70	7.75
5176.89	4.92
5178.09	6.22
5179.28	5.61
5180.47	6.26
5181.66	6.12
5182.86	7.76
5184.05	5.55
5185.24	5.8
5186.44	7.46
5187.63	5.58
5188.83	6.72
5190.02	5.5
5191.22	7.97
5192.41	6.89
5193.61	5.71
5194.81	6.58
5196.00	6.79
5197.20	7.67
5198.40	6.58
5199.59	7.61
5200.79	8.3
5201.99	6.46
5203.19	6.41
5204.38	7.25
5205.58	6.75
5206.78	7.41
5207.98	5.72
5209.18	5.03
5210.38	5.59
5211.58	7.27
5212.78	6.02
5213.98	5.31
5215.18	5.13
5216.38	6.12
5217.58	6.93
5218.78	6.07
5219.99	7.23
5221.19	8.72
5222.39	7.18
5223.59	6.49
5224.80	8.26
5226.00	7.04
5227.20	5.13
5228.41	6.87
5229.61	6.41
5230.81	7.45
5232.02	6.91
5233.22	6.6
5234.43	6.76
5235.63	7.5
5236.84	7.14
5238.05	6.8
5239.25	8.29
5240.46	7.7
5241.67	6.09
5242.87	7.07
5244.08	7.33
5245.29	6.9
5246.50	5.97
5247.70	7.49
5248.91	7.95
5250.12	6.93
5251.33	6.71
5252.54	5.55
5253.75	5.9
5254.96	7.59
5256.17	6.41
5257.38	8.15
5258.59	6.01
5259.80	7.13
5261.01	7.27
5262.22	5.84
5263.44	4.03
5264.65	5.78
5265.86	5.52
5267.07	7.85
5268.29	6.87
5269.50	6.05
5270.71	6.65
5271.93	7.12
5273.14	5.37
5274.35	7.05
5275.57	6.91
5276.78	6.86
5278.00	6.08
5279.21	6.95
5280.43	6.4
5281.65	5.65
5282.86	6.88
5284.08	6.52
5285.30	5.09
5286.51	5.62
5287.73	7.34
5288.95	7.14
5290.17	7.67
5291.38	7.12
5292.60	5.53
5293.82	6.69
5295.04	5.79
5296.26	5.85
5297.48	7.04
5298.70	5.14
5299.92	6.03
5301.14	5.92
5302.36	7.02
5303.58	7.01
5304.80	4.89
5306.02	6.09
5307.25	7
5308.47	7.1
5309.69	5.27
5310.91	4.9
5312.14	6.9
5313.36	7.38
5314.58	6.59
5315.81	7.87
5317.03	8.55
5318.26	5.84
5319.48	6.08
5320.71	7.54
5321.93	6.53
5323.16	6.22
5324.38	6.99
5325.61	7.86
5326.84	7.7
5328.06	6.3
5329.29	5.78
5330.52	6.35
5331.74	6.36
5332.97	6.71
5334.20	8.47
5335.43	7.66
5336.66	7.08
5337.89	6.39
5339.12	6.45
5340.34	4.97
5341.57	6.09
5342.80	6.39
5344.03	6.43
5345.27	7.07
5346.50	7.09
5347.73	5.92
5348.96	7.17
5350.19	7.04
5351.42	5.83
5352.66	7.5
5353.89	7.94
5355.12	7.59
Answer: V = -2.2 angstrom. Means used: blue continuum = 6.33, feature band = 6.57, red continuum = 6.13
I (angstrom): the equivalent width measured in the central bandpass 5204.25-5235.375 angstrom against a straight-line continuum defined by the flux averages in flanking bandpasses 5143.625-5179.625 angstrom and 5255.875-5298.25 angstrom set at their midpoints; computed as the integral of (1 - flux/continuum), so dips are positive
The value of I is -1.5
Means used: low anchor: 6.15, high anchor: 6.46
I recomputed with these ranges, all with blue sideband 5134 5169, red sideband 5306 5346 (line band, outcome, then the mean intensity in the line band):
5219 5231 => -1.2 angstrom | 7.03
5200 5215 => -0.2 angstrom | 6.44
